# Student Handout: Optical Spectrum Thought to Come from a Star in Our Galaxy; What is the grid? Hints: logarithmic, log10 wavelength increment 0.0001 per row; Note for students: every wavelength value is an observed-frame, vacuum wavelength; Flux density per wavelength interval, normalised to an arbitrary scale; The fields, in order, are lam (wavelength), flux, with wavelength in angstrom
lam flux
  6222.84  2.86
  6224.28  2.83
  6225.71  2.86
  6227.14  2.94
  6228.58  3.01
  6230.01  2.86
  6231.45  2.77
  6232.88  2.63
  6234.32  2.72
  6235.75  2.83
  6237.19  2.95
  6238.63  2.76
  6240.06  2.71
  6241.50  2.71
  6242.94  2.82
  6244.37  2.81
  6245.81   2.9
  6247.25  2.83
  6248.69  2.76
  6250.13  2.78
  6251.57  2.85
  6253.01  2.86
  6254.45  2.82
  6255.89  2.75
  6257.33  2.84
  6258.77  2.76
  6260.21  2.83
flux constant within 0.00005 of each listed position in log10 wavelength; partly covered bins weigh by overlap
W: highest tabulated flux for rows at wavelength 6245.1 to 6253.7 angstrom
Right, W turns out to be 2.9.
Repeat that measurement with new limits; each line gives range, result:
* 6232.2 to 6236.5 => 2.83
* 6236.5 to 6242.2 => 2.95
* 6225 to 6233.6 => 3.01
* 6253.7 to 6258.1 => 2.84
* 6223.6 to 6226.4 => 2.86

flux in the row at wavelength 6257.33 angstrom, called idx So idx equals 2.84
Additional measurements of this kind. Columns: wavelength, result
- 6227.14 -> 2.94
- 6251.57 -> 2.85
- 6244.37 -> 2.81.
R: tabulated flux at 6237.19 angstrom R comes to 2.95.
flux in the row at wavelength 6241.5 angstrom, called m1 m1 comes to 2.71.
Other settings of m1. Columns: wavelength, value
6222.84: 2.86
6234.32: 2.72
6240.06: 2.71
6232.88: 2.63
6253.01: 2.86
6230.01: 2.86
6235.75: 2.83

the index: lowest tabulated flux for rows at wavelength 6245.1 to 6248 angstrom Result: 2.83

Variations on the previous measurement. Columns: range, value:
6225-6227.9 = 2.86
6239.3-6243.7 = 2.71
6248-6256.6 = 2.75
